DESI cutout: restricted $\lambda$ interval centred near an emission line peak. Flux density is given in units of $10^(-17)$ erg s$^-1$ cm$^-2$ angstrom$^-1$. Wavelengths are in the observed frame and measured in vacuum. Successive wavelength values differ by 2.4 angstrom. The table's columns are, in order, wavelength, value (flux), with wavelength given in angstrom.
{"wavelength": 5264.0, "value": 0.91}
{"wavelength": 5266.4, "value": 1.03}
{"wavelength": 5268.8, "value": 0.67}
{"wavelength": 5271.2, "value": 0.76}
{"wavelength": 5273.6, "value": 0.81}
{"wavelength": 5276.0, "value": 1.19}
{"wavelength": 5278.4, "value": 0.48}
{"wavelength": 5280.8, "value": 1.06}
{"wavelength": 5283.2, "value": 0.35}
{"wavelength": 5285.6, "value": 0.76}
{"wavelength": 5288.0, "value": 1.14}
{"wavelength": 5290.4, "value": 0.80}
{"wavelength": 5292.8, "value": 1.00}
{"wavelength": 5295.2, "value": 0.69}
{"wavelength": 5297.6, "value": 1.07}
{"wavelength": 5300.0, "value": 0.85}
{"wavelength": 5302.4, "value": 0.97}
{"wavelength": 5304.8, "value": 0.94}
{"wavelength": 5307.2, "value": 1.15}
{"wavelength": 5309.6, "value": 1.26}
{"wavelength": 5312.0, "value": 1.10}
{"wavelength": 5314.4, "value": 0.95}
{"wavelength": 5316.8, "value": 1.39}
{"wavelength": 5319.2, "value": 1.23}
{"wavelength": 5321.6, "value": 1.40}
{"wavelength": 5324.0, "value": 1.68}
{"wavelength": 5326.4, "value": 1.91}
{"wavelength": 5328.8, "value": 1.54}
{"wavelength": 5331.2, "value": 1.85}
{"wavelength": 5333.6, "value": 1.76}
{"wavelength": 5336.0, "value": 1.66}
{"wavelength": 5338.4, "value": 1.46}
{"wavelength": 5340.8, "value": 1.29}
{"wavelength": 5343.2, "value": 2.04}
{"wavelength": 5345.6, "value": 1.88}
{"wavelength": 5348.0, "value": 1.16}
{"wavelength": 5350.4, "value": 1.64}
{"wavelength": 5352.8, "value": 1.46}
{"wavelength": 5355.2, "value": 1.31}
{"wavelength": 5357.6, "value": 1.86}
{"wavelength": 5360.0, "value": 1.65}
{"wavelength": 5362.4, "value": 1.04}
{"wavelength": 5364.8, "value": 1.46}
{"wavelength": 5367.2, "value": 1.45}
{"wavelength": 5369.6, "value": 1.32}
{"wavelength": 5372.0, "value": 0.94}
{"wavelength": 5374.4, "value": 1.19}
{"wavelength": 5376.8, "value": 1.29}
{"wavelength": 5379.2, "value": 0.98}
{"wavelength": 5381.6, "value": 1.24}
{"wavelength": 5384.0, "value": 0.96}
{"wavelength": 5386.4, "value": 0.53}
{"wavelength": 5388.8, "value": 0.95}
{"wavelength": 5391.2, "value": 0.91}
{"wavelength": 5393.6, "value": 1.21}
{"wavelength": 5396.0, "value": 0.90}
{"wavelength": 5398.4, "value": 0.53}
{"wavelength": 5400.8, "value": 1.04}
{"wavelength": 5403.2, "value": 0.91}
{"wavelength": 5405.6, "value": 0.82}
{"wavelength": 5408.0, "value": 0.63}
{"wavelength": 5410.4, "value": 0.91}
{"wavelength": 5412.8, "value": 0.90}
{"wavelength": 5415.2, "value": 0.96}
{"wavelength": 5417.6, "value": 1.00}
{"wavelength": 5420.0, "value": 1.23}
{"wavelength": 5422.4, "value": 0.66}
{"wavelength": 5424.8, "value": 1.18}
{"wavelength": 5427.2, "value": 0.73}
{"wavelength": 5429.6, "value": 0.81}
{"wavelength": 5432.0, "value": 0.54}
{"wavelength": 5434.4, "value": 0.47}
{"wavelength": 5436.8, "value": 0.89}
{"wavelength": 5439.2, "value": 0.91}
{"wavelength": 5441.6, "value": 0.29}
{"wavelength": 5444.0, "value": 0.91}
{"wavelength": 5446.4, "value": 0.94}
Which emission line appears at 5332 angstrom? Mg II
